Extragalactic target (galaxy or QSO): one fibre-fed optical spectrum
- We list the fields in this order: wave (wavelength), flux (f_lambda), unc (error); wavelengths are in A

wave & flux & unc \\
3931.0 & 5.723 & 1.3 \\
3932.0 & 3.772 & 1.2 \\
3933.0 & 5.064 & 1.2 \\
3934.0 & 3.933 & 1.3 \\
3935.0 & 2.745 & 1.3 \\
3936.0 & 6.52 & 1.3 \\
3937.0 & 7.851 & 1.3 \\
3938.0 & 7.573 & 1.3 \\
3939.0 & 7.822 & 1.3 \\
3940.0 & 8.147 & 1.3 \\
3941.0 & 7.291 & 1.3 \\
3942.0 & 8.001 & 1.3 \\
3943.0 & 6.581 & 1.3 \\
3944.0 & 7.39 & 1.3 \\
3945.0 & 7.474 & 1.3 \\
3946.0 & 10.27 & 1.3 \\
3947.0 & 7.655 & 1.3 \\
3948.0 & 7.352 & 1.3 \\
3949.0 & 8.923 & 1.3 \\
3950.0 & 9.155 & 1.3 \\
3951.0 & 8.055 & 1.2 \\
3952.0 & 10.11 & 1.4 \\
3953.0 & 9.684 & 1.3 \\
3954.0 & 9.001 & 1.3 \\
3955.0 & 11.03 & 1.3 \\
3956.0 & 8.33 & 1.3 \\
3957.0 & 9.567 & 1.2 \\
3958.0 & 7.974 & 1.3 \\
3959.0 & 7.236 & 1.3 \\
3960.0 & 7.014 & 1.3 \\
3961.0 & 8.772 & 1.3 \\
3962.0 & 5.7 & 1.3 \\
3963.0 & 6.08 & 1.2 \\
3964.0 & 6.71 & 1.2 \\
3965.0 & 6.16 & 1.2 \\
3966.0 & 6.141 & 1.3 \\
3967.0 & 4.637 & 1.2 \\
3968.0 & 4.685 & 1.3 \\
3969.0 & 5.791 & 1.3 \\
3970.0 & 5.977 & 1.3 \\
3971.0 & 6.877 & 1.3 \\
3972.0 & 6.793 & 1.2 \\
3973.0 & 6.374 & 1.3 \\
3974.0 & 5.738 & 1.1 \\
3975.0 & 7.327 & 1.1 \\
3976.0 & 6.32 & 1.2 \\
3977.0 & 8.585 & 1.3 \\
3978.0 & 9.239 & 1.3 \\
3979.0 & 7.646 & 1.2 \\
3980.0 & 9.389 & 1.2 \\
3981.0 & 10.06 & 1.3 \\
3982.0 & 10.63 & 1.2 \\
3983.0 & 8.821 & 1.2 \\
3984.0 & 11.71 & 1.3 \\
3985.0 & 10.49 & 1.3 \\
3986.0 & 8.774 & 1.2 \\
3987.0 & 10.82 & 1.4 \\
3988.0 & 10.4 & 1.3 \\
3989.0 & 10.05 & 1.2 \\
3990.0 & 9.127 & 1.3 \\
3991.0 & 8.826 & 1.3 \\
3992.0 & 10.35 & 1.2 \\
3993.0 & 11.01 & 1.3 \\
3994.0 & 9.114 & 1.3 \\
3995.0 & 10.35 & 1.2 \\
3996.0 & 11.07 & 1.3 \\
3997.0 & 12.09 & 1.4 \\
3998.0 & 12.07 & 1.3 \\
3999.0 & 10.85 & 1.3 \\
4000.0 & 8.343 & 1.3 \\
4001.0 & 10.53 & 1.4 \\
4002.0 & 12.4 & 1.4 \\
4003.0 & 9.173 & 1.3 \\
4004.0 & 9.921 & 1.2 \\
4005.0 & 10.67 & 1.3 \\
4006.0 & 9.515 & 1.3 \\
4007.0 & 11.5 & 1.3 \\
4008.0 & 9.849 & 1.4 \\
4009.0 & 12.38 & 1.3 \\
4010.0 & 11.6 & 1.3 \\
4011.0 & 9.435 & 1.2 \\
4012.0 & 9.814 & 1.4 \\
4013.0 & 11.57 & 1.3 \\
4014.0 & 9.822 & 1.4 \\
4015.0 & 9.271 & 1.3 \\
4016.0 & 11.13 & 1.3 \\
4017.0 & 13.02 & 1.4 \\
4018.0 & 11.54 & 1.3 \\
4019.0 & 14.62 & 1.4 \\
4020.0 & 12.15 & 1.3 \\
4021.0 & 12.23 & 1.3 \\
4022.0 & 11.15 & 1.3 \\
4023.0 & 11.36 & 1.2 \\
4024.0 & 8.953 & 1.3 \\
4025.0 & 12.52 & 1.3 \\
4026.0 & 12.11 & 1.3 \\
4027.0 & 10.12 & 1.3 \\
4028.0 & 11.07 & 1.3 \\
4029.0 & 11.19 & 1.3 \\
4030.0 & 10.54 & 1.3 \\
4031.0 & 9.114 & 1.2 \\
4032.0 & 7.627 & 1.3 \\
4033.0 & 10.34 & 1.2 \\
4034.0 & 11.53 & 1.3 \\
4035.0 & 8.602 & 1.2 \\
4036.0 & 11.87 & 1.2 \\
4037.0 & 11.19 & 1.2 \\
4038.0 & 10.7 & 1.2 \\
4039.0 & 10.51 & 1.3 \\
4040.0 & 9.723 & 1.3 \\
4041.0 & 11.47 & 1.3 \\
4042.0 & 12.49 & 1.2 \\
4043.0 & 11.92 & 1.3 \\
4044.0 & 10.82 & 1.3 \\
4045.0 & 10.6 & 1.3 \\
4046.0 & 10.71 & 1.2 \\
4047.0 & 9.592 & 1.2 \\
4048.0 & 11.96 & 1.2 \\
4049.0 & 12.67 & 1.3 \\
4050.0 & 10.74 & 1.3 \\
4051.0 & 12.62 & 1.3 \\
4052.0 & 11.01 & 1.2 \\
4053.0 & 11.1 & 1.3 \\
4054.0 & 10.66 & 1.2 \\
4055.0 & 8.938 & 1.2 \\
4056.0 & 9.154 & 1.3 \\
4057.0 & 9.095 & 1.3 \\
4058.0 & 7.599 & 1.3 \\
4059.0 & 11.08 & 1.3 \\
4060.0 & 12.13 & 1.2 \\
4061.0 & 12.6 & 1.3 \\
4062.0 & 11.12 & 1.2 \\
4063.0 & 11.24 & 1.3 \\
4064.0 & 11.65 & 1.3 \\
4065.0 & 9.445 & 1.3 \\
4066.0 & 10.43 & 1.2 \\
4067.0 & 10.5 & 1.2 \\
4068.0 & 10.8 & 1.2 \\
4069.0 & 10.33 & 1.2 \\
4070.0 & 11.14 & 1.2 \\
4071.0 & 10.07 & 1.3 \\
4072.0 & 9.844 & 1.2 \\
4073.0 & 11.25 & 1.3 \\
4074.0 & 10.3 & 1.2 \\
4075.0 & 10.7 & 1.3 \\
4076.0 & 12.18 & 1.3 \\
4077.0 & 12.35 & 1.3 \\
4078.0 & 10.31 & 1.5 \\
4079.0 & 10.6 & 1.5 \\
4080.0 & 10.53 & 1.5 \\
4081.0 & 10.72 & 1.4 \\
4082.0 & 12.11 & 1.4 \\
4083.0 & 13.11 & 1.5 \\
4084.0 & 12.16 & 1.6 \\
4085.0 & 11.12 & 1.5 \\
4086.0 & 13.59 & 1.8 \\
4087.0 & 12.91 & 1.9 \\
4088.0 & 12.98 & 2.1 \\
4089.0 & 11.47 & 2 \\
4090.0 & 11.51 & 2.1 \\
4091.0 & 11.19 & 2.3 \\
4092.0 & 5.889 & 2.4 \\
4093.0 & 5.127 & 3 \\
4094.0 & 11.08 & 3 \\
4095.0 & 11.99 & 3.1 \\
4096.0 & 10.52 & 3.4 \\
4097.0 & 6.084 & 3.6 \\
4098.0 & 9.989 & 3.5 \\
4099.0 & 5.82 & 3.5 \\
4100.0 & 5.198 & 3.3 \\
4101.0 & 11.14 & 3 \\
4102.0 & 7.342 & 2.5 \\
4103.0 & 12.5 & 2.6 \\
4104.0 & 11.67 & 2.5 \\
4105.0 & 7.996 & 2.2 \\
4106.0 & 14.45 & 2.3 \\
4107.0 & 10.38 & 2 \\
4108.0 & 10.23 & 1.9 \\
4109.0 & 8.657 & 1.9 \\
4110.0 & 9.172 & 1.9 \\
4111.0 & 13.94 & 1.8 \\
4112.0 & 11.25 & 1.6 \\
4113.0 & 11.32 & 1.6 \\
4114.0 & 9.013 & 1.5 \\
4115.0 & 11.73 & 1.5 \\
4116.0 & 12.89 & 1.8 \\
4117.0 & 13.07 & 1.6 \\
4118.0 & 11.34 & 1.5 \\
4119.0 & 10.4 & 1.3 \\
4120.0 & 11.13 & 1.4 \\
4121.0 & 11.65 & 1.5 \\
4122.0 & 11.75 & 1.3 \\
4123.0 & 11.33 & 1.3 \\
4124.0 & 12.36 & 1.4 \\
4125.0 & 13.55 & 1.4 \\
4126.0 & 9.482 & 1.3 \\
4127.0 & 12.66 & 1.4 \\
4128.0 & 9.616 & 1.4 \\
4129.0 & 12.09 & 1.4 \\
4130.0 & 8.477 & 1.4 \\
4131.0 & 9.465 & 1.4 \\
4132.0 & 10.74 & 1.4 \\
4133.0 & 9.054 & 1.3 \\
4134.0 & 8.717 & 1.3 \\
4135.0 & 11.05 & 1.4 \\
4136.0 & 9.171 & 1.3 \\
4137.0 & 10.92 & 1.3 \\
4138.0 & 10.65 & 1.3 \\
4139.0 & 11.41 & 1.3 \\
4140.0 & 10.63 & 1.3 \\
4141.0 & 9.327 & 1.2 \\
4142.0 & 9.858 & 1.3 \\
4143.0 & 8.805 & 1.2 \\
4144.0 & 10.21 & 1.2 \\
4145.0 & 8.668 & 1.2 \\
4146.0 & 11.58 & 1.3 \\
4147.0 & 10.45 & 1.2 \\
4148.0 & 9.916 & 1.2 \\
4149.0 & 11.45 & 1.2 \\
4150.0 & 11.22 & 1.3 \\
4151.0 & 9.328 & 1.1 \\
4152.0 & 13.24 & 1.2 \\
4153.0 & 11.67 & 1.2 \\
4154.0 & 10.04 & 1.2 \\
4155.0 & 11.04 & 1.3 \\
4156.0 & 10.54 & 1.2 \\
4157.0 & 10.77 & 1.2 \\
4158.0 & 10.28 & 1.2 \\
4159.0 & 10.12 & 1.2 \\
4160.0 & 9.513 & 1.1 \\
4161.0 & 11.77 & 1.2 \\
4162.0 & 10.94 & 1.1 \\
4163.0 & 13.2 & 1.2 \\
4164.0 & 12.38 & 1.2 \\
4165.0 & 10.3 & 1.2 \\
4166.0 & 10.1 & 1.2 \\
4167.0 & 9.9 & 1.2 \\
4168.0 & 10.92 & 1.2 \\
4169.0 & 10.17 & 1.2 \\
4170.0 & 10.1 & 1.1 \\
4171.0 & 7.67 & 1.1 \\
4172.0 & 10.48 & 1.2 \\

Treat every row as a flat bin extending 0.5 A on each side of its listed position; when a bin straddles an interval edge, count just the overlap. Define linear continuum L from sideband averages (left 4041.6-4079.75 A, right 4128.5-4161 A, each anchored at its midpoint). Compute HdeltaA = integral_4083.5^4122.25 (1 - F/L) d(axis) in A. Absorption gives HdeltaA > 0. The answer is 0.1 A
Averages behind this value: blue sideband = 10.8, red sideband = 10.3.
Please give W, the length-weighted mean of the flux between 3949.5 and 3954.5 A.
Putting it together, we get 9.2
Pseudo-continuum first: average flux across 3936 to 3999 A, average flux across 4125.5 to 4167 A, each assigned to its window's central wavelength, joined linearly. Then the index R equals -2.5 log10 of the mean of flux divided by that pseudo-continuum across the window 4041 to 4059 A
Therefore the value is -0.15 mag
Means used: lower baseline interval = 8.39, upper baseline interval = 10.5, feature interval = 10.7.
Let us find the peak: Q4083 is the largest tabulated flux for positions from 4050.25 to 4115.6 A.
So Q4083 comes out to 14.45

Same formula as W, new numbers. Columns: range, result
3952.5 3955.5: 9.9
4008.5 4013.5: 11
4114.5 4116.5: 12.3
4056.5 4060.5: 9.98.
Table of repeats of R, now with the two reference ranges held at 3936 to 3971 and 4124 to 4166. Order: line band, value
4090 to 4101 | 0.150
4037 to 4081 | -0.168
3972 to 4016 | -0.186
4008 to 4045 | -0.244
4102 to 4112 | -0.085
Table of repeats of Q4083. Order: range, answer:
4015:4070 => 14.62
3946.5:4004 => 12.4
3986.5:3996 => 11.07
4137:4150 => 11.58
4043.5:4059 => 12.67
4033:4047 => 12.49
